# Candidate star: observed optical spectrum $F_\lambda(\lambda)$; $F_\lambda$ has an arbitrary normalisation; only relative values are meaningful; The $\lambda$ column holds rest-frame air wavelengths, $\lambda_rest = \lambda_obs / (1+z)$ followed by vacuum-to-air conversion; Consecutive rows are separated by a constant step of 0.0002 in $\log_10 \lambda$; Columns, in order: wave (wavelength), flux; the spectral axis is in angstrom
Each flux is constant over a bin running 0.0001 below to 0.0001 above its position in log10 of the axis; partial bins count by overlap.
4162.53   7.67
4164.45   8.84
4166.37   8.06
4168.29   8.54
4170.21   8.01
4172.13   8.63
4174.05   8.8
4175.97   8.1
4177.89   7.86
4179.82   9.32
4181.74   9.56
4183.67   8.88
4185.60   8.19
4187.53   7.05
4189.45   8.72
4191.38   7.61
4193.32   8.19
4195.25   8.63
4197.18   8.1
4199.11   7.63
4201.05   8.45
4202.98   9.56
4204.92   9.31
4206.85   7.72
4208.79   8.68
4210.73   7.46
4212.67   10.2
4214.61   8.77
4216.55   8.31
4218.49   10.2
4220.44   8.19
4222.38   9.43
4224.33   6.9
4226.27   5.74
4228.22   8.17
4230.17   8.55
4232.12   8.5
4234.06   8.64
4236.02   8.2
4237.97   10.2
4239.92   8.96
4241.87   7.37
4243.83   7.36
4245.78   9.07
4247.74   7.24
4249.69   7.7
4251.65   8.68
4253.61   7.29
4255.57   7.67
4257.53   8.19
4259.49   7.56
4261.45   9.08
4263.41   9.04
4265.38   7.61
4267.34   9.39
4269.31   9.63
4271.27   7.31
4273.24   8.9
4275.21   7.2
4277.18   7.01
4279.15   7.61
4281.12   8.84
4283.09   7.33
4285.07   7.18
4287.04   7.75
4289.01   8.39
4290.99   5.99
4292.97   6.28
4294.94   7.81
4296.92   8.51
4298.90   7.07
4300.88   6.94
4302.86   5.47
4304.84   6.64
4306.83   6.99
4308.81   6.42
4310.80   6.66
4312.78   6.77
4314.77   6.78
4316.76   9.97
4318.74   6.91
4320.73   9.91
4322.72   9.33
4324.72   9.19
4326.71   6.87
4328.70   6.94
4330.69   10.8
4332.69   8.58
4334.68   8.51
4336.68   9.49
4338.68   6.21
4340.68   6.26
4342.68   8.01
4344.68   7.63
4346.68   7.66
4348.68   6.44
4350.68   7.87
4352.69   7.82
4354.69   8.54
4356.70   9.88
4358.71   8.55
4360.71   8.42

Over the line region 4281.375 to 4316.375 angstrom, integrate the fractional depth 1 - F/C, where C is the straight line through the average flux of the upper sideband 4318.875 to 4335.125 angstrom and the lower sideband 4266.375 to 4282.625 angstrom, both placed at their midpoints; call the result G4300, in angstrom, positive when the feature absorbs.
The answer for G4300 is 5.5 angstrom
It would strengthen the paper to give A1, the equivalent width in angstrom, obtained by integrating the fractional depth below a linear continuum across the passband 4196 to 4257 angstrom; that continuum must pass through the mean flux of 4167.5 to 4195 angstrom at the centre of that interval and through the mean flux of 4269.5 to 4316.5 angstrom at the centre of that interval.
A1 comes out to -2.9 angstrom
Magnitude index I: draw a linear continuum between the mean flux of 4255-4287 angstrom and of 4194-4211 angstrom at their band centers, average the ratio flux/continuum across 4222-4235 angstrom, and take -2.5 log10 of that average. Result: 0.05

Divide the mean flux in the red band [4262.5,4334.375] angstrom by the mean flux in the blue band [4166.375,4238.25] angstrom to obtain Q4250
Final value 0.92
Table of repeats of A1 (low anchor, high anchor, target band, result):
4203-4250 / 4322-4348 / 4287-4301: 1.5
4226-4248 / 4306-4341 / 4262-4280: -0.1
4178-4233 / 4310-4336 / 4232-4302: 3.1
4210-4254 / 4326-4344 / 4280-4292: 0.8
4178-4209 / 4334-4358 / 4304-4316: 1.8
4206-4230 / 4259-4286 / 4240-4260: 0.8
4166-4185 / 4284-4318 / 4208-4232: -0.9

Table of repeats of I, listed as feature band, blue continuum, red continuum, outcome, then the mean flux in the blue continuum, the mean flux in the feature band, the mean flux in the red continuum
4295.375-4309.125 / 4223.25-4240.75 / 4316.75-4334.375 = 0.23 mag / 8.21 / 6.92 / 8.65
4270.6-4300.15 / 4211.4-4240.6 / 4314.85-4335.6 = 0.14 mag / 8.58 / 7.54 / 8.62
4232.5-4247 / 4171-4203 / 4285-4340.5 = -0.06 mag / 8.39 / 8.52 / 7.65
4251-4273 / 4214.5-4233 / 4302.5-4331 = -0.04 mag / 8.25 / 8.33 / 7.69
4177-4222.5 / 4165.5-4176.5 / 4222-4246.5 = -0.04 mag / 8.37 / 8.57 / 8.2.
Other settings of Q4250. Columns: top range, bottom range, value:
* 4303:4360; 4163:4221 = 0.93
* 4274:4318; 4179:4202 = 0.87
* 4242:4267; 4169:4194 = 0.96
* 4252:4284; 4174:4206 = 0.96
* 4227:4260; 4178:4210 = 0.97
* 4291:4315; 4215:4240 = 0.81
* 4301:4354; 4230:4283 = 0.93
